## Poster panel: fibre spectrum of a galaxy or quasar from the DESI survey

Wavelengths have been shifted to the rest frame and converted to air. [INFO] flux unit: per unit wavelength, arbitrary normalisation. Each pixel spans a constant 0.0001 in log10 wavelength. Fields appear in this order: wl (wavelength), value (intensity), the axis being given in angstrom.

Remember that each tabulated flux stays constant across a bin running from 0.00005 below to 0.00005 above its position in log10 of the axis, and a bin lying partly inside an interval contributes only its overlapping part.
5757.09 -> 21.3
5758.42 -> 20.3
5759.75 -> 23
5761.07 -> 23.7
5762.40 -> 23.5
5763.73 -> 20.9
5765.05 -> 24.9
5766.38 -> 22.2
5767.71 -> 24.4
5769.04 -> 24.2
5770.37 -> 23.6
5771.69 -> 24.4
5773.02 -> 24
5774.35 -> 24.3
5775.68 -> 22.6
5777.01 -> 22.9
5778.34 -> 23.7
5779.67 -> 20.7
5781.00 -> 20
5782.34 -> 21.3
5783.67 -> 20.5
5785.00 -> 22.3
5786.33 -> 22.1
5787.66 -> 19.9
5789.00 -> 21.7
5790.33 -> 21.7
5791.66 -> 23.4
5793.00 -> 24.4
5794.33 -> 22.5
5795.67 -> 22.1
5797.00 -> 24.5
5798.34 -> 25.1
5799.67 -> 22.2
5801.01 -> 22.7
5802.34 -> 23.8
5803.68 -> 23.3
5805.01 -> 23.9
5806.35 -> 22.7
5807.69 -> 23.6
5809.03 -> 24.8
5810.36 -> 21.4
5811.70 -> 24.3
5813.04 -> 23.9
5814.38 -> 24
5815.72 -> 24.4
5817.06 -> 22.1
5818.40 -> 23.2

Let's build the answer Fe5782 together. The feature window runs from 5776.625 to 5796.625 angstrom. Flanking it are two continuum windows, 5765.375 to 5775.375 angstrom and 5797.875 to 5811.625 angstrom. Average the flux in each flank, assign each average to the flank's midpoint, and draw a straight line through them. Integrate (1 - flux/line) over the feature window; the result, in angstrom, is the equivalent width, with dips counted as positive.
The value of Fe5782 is 1.4 angstrom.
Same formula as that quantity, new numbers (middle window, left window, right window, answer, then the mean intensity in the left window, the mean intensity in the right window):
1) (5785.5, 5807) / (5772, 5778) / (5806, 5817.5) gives 0.58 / 23.5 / 23.5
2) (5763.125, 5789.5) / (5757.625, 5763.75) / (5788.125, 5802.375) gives 0.14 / 22.4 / 23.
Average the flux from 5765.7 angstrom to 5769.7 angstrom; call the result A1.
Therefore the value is 23.6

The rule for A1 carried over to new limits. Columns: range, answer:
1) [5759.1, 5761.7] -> 23.4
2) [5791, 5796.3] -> 23.1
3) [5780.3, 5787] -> 21.2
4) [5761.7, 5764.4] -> 22.2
